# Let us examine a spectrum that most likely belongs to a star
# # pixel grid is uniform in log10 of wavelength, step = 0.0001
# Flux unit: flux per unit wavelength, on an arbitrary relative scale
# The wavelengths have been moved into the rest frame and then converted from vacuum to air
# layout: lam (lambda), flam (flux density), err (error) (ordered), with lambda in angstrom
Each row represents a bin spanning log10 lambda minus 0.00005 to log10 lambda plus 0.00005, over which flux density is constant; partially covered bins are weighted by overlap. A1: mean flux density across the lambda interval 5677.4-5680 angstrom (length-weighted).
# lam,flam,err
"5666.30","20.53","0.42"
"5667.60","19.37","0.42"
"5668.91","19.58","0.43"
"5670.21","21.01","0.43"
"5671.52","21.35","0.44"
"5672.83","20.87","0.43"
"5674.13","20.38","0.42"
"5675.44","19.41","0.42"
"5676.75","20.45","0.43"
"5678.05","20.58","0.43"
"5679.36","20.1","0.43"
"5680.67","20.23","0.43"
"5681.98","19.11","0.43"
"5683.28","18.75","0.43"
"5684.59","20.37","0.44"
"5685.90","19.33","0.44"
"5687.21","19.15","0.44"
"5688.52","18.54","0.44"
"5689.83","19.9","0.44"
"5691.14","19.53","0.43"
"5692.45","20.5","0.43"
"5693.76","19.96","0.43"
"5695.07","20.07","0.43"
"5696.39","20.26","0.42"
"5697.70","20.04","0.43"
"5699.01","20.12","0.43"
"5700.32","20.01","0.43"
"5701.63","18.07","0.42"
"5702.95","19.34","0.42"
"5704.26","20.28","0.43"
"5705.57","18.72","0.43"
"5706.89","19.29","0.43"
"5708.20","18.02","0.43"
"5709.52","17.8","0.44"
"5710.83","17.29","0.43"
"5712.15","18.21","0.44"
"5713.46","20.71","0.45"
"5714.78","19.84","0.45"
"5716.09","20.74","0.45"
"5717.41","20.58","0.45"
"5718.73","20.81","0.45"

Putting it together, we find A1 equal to 20.4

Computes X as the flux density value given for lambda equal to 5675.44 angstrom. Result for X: 19.41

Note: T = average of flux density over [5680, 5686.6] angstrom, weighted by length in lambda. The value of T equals 19.6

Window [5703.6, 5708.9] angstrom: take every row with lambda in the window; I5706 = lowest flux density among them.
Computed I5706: 18.02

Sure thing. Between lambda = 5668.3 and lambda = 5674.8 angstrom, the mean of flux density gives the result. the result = 20.6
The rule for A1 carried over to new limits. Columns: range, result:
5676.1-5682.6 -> 20.1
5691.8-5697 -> 20.2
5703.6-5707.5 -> 19.4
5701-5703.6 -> 18.7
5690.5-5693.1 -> 20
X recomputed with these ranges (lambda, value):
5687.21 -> 19.15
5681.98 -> 19.11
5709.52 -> 17.8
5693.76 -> 19.96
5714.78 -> 19.84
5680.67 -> 20.23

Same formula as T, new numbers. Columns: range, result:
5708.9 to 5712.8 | 17.8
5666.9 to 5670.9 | 20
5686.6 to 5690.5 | 19.2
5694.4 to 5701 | 20.1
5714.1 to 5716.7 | 20.3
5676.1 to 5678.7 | 20.6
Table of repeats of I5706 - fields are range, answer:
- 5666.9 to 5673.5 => 19.37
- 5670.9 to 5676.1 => 19.41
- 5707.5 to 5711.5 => 17.29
